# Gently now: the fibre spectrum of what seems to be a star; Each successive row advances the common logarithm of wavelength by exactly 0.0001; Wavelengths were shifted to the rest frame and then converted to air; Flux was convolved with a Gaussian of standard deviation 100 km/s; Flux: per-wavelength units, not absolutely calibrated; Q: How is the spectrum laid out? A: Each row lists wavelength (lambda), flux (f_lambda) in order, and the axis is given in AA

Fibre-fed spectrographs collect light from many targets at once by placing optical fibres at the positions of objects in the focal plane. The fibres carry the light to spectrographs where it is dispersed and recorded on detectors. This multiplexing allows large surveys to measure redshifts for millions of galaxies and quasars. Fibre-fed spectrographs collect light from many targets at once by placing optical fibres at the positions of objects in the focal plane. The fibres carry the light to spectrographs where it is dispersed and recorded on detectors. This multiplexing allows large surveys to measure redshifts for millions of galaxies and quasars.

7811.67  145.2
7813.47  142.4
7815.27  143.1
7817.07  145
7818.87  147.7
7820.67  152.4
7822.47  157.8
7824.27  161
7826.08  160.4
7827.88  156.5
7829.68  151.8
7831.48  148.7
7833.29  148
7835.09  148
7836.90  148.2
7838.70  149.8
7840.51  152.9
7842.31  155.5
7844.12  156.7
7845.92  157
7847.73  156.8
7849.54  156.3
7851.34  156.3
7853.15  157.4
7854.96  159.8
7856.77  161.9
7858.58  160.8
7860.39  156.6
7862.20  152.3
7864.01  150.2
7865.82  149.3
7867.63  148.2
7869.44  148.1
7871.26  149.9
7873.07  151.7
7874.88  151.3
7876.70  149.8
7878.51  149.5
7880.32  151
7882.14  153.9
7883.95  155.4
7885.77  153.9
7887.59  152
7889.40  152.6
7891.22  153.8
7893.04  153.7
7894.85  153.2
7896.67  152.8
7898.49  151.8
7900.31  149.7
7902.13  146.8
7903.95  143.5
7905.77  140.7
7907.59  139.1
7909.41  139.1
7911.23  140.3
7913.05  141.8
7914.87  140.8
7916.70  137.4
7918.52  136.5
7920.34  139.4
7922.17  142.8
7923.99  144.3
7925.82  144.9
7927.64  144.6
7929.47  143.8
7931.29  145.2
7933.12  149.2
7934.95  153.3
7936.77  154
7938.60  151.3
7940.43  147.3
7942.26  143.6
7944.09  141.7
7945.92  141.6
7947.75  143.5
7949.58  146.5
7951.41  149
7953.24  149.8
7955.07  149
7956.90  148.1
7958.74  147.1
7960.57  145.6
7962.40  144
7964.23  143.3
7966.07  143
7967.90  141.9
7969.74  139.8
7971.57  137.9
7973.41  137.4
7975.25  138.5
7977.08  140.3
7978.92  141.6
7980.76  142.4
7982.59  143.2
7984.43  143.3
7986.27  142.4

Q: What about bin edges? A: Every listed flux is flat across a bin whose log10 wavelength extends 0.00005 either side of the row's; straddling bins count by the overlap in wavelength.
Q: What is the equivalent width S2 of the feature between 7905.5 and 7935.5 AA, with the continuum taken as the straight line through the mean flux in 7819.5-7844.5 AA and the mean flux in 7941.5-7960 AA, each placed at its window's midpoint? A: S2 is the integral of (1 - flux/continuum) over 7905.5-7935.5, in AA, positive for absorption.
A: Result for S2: 1.1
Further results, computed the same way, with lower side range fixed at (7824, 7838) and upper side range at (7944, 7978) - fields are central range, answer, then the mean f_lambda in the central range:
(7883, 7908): -0.4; 150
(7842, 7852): -0.3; 157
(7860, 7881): -0.1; 151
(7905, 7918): 0.6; 140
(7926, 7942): -0.3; 148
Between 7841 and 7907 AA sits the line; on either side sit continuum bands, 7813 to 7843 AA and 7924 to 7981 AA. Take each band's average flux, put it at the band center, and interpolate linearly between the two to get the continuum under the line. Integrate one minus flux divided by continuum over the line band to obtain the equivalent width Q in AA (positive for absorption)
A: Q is -1.7 AA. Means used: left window 151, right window 145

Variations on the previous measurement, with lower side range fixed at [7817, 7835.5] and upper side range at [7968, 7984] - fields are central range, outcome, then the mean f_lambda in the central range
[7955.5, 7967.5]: -0.3 AA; 145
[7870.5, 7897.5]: -0.8 AA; 152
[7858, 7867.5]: -0.2 AA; 153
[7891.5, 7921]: 0.4 AA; 144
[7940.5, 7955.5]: -0.3 AA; 146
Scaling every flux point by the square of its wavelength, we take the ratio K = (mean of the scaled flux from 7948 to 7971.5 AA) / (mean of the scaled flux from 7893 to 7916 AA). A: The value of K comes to 1.01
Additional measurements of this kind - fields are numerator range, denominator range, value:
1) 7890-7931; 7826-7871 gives 0.96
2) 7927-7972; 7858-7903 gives 0.98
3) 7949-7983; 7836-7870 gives 0.96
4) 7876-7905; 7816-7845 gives 1.01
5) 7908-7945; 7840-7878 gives 0.95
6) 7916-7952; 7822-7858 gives 0.96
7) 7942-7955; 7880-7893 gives 0.96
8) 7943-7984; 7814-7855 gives 0.97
